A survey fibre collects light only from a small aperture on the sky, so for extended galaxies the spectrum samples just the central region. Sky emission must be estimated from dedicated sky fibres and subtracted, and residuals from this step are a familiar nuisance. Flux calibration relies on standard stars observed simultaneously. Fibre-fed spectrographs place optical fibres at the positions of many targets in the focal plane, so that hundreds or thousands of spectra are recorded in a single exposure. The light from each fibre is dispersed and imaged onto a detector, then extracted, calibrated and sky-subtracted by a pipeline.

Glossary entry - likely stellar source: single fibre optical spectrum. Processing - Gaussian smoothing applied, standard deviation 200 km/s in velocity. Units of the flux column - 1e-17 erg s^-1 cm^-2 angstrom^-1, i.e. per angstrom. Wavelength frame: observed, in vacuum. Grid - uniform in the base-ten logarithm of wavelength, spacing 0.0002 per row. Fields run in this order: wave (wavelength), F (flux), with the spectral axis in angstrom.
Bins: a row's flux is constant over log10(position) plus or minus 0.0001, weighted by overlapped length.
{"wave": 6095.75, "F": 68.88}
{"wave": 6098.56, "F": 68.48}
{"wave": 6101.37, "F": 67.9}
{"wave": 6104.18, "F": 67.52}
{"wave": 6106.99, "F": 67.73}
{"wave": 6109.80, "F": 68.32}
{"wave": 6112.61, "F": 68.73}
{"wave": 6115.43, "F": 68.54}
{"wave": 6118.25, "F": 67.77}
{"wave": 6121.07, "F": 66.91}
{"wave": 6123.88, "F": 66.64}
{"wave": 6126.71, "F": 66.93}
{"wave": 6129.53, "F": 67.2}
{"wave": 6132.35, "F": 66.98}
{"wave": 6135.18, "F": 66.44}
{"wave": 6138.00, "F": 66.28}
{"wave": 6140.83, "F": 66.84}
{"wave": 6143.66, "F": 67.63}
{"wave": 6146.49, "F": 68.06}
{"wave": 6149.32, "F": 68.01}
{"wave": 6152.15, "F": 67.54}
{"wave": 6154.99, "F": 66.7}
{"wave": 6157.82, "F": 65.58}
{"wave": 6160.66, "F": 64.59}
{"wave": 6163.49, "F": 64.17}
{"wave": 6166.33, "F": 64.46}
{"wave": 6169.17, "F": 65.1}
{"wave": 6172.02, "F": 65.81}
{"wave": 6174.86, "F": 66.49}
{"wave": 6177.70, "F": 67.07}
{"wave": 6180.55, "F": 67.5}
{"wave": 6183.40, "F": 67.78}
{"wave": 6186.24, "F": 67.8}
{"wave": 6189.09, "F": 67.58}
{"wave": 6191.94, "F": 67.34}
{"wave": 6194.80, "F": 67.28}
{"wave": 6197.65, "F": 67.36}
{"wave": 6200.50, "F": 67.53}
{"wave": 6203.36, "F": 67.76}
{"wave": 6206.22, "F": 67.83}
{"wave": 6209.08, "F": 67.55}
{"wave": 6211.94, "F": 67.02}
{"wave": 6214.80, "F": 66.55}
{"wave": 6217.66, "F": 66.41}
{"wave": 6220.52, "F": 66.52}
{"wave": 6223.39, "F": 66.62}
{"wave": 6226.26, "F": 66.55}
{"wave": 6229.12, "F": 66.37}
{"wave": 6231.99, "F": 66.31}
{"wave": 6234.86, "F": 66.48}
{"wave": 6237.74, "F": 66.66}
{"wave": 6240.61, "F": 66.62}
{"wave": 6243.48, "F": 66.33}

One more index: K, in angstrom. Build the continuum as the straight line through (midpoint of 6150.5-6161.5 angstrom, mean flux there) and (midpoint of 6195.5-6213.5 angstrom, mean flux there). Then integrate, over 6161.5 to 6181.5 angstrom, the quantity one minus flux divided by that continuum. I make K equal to 0.3 angstrom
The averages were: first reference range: 66.2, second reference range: 67.5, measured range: 65.7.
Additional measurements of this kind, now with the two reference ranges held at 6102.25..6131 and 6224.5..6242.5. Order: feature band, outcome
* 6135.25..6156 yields 0.0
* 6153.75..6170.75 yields 0.5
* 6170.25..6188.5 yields 0.0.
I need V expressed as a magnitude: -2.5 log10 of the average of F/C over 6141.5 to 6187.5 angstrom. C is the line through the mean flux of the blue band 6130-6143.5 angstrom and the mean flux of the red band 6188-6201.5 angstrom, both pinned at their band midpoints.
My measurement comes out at 0.01 mag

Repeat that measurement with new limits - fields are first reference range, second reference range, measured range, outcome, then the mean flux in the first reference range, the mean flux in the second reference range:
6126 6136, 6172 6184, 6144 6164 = 0.006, 66.9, 67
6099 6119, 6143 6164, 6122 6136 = 0.009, 68.1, 66.6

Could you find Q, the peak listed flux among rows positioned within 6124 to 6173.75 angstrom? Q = 68.06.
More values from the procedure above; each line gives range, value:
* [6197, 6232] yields 67.83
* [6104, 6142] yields 68.73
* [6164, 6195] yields 67.8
